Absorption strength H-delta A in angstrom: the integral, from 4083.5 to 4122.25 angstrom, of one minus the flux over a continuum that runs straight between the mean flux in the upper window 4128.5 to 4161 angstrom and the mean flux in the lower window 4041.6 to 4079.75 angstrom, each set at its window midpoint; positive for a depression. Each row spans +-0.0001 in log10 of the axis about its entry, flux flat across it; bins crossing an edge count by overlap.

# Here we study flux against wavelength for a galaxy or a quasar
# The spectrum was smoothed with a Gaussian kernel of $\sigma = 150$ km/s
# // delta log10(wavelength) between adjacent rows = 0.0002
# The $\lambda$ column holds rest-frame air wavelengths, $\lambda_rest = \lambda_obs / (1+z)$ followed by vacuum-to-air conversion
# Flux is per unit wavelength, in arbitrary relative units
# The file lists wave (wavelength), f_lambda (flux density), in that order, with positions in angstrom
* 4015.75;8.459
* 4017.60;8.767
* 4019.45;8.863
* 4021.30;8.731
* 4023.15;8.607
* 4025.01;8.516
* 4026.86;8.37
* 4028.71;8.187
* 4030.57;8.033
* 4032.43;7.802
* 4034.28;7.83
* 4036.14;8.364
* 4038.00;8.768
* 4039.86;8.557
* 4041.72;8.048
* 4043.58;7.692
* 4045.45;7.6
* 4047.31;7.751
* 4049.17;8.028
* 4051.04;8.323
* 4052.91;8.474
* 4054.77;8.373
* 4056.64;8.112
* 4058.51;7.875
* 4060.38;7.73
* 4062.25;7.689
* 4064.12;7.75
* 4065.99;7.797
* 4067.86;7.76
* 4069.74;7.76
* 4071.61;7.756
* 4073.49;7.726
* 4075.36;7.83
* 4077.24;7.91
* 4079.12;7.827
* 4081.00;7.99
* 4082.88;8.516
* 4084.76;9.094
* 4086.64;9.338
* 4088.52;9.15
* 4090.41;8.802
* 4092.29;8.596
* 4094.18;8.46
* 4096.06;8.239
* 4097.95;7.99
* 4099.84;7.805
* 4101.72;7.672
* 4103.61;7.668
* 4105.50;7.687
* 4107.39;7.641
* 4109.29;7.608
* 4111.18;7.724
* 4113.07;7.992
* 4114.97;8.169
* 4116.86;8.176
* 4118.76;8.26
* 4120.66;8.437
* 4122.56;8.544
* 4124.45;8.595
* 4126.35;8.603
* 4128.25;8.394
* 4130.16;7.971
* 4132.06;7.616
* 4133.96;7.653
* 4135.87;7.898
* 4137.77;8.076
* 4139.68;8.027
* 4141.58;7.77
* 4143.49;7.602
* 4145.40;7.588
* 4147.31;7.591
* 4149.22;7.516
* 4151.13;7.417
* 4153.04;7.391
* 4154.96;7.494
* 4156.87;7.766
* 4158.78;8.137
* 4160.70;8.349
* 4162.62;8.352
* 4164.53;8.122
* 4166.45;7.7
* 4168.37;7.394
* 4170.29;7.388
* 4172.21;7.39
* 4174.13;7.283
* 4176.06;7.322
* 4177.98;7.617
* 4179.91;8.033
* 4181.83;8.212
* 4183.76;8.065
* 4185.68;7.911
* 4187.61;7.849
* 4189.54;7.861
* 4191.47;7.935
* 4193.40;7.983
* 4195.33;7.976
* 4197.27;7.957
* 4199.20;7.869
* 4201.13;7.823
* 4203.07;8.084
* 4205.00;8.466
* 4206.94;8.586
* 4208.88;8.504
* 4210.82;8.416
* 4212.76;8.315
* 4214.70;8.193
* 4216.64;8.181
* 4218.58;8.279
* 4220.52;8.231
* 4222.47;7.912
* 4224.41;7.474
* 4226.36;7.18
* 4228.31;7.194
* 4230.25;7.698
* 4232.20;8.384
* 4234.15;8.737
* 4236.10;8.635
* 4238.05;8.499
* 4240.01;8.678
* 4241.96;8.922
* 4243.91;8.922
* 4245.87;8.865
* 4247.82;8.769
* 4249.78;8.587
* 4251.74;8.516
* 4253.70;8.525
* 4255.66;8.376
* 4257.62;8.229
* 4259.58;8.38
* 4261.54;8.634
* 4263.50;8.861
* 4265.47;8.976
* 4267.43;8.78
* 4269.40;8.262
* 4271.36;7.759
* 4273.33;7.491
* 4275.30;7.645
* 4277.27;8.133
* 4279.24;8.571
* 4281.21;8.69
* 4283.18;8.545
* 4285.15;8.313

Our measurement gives -2.0 angstrom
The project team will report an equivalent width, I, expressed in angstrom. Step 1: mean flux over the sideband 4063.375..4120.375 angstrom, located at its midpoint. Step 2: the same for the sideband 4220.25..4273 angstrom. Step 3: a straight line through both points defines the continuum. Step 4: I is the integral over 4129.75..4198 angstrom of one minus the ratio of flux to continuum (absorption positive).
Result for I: 3.6 angstrom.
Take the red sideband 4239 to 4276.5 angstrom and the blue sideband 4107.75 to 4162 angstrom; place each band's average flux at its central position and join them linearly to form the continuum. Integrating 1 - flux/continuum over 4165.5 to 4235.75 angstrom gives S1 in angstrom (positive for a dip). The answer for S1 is 2.5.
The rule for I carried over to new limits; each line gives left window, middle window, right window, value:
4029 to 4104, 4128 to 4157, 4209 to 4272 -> 1.78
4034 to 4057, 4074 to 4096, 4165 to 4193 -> -1.23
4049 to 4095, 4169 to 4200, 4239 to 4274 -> 2.27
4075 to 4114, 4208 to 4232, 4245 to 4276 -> 1.10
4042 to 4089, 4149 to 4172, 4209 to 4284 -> 1.28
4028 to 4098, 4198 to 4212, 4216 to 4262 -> 0.07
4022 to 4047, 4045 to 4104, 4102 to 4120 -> -0.70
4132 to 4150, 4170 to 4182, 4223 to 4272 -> 0.57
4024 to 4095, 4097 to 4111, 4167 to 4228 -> 0.62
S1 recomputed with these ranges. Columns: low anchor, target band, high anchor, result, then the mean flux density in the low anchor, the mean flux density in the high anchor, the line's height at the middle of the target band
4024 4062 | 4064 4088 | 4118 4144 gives 0.00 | 8.11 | 8.11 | 8.11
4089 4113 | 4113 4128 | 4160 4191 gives -0.78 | 8.01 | 7.8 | 7.96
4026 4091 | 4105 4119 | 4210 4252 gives 0.49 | 8.13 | 8.3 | 8.18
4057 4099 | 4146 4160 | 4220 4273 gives 1.05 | 8.16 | 8.36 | 8.25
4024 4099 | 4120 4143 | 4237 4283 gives 0.43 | 8.16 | 8.48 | 8.27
